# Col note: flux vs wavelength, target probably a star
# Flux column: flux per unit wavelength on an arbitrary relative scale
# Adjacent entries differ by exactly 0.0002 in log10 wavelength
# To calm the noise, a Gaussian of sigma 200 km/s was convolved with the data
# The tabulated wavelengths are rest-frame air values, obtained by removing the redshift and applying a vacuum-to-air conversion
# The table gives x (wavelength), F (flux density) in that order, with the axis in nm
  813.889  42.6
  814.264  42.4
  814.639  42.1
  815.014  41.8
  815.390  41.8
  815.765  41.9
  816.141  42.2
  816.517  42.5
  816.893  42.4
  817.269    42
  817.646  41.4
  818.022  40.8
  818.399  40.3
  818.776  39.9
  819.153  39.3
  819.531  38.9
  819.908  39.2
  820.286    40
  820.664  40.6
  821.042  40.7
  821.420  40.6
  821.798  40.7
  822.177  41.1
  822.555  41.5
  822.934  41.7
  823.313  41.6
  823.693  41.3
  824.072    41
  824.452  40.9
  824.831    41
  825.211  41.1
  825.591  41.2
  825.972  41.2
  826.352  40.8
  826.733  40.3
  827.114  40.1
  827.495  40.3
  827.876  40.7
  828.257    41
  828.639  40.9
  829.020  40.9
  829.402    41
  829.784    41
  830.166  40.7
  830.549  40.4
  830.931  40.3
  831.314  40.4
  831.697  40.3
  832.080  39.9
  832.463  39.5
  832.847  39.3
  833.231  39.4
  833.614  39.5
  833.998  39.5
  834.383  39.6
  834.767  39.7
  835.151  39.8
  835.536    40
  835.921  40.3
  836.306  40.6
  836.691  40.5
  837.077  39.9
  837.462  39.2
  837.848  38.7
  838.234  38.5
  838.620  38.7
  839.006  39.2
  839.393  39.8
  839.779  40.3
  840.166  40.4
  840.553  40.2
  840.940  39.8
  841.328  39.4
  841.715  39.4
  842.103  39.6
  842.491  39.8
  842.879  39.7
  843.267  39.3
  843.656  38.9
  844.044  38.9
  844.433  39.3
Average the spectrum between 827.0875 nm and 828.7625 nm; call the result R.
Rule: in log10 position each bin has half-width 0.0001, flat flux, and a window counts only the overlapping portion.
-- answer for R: 40.6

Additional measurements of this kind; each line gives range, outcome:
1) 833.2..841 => 39.7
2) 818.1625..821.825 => 40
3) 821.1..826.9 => 41.1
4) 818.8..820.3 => 39.3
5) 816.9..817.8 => 41.8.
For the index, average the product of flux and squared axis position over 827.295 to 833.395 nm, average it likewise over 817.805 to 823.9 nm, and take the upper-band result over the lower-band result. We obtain 1.0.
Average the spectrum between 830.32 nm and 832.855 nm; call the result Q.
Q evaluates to 40.1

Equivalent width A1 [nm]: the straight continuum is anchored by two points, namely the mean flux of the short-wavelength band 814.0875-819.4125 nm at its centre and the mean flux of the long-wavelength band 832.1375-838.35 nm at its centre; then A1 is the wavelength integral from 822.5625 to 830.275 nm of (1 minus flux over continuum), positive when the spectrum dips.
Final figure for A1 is -0.09 nm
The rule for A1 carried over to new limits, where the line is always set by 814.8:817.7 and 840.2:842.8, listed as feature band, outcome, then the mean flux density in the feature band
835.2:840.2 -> 0.050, 39.7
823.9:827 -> 0.021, 40.9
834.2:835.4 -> 0.019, 39.7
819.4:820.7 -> 0.065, 39.6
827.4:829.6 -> 0.005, 40.8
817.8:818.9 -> 0.038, 40.4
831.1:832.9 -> 0.030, 39.9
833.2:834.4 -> 0.028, 39.5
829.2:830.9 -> 0.002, 40.7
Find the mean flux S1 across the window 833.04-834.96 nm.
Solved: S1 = 39.6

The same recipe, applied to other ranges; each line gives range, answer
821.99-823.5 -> 41.5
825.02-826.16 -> 41.1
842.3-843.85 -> 39.4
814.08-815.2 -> 42.1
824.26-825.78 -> 41.1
